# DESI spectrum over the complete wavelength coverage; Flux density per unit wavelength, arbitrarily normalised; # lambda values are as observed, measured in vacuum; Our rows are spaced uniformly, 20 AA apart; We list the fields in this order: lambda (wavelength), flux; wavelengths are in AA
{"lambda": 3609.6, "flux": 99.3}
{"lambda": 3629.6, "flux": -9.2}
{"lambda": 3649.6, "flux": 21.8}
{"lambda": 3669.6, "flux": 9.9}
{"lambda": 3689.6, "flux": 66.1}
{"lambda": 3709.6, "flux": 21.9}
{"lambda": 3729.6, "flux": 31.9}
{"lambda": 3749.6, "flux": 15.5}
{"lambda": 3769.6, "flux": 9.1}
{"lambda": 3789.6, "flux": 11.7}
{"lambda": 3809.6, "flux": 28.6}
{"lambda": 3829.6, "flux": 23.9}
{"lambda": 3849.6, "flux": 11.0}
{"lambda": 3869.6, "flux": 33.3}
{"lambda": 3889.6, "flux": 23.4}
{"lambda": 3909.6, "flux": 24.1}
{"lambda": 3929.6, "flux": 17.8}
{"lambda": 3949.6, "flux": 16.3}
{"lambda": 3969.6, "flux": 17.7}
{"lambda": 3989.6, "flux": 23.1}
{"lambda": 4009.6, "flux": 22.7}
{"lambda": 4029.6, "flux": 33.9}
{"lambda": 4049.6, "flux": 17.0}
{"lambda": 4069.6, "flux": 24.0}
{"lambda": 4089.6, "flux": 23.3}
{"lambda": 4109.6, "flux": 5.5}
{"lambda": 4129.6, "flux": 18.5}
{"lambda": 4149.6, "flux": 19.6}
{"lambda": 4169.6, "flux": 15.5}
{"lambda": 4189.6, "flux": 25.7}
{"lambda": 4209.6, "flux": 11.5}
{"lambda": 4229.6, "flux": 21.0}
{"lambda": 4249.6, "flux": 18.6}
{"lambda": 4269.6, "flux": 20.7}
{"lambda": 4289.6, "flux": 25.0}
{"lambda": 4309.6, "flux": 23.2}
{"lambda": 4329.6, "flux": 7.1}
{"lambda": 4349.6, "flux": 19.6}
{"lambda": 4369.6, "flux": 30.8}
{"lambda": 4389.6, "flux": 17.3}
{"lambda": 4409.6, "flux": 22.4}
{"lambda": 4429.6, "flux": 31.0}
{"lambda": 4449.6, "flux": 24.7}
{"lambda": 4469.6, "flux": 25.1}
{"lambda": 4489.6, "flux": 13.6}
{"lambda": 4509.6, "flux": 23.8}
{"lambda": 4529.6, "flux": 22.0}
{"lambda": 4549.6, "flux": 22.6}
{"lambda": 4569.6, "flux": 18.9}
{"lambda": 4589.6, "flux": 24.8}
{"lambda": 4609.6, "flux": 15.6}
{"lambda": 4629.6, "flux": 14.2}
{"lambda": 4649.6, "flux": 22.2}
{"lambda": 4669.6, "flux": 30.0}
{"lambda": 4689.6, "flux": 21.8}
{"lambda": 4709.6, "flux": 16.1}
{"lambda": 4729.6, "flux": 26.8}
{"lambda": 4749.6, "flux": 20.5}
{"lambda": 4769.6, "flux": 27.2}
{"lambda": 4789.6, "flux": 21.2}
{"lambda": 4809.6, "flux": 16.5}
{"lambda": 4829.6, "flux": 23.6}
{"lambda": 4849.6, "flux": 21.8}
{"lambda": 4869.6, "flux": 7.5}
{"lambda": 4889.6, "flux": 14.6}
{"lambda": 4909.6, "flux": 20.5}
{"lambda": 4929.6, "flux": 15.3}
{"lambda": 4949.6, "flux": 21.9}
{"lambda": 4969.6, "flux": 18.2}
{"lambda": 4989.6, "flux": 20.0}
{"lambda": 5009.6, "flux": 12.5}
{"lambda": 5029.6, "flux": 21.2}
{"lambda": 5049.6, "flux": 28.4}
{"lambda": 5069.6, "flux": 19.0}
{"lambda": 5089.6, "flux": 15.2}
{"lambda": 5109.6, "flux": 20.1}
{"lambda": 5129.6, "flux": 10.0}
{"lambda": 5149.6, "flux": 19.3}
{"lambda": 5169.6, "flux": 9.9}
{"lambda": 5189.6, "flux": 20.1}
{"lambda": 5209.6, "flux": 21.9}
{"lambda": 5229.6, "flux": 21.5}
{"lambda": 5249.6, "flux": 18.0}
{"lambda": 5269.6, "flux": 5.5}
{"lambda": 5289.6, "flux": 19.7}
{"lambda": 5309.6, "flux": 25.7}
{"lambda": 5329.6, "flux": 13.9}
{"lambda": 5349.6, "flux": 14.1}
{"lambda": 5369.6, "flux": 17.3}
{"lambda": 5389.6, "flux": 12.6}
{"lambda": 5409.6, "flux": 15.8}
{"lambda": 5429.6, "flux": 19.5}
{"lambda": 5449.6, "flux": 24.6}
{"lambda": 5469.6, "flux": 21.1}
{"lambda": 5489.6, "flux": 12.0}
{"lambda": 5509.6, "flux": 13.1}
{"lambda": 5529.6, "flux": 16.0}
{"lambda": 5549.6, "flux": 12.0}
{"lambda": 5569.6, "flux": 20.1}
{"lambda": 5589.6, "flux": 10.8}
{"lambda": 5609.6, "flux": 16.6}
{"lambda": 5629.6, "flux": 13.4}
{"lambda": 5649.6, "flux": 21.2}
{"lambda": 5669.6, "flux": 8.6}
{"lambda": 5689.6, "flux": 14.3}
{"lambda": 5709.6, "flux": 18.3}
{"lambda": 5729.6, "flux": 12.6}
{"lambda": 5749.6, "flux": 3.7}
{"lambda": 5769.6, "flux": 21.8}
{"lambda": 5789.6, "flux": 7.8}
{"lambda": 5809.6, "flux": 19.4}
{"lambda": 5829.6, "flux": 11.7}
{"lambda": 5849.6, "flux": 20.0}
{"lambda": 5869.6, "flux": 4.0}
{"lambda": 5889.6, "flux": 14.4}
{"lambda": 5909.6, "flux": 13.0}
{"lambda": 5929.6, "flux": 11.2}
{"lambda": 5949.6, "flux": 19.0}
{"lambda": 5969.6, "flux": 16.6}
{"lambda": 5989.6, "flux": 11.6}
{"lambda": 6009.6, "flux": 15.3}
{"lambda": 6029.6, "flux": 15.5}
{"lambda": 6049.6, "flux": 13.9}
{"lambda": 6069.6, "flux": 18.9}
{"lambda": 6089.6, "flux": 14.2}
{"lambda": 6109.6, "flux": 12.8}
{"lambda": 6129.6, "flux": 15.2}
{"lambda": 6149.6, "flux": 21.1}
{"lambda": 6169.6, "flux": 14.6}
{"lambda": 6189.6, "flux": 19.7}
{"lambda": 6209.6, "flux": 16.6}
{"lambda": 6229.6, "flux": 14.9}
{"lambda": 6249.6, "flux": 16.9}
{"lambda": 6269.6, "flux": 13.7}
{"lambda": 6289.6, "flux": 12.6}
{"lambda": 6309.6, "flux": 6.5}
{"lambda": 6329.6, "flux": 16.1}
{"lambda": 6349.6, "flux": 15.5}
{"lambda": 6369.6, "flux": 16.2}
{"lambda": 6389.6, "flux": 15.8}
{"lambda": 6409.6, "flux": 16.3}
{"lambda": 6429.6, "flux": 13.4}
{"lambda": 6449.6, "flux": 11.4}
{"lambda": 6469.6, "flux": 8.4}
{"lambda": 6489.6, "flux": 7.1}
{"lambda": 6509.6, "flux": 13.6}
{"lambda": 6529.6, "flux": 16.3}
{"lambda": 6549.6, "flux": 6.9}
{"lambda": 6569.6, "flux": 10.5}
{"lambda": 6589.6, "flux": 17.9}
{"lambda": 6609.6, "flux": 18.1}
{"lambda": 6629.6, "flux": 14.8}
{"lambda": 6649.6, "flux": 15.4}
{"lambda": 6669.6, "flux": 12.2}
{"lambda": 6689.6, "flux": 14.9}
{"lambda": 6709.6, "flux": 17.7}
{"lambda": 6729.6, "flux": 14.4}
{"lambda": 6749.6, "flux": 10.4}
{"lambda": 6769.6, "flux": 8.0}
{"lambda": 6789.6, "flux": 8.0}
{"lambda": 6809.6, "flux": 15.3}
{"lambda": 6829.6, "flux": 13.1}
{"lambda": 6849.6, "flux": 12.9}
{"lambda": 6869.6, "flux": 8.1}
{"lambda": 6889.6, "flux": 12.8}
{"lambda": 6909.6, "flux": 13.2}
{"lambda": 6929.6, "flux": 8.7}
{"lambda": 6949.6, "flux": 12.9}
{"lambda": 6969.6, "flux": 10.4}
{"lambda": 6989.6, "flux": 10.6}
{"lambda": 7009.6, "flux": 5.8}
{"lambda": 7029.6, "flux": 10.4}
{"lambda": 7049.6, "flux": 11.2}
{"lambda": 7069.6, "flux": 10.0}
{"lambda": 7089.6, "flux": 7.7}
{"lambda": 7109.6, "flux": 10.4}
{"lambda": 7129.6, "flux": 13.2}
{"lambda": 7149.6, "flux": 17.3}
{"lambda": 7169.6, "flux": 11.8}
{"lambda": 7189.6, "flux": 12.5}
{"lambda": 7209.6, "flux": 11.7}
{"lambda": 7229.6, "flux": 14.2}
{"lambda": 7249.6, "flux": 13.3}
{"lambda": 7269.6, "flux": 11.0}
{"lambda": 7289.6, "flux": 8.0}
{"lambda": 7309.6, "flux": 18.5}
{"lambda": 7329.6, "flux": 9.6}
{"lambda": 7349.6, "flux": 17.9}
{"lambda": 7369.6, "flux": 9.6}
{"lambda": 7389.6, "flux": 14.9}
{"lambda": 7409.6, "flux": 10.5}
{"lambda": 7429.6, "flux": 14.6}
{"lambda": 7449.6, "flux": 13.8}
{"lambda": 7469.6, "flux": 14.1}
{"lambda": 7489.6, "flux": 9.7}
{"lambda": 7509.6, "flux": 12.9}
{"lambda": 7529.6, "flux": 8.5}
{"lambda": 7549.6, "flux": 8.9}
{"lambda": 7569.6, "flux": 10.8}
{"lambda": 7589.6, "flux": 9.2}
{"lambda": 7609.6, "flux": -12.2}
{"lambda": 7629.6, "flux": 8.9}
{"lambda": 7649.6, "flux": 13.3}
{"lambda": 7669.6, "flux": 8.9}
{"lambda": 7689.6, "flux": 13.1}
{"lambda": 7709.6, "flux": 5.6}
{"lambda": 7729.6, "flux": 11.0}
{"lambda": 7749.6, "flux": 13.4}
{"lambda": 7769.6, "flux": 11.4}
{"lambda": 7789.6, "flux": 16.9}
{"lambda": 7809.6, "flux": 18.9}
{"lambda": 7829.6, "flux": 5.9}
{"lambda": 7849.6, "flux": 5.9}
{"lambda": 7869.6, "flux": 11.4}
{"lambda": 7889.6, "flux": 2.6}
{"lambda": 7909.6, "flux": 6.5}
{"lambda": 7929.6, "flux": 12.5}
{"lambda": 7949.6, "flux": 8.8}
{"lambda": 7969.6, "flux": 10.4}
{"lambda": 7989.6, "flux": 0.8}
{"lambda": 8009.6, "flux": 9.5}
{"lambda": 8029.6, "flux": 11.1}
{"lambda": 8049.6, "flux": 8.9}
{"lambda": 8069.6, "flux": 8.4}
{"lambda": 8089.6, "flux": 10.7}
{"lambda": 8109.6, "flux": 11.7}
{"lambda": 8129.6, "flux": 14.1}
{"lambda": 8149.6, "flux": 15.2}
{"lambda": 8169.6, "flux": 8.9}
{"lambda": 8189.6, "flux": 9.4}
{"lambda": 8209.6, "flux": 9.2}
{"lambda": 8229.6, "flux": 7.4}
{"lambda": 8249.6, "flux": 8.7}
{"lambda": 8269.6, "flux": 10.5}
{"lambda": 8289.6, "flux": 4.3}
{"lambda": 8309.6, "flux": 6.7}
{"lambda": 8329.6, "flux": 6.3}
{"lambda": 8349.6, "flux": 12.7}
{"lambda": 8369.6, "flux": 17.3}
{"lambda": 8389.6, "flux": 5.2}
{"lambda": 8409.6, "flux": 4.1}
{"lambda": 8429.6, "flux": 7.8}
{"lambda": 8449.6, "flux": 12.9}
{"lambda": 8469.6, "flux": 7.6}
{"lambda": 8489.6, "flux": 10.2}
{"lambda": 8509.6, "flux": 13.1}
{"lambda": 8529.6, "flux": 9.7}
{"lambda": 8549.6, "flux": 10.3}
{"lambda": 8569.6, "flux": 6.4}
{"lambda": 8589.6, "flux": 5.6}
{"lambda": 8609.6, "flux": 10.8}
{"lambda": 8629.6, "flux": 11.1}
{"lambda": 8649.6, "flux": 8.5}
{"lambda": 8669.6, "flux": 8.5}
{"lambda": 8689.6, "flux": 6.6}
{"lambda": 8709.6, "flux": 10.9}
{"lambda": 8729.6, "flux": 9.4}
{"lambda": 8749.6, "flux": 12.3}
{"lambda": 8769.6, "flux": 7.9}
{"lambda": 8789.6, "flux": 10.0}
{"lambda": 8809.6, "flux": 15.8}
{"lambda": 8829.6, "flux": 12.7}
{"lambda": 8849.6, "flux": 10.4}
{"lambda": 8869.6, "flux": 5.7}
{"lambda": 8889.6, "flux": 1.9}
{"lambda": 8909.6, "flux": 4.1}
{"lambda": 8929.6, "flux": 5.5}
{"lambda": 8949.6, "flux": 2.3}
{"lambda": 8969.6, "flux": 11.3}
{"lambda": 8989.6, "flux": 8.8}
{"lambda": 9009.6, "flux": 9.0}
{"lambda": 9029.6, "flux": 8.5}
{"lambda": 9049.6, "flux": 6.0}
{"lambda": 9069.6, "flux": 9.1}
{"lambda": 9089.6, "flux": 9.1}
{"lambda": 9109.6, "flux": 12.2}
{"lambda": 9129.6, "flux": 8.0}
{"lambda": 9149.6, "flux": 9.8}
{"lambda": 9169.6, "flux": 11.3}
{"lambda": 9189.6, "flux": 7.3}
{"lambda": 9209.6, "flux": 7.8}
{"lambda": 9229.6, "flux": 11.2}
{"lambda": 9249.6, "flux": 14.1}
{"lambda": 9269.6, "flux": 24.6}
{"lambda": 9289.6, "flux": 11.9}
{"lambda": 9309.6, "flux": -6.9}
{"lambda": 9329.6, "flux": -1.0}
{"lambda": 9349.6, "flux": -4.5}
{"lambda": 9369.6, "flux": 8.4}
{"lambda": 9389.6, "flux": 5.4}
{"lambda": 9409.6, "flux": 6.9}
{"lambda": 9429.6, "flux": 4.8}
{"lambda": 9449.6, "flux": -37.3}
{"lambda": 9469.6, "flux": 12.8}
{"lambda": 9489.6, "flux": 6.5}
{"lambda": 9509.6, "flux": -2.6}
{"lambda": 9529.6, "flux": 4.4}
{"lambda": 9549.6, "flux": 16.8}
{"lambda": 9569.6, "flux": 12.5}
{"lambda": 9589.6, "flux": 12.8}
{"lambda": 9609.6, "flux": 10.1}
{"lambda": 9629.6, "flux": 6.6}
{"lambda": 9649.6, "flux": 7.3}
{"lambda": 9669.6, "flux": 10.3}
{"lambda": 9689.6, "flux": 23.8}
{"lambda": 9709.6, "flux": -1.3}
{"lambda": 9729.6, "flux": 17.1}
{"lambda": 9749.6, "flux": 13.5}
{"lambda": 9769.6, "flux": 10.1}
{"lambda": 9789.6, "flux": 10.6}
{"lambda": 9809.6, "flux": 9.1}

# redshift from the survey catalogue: 1.485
